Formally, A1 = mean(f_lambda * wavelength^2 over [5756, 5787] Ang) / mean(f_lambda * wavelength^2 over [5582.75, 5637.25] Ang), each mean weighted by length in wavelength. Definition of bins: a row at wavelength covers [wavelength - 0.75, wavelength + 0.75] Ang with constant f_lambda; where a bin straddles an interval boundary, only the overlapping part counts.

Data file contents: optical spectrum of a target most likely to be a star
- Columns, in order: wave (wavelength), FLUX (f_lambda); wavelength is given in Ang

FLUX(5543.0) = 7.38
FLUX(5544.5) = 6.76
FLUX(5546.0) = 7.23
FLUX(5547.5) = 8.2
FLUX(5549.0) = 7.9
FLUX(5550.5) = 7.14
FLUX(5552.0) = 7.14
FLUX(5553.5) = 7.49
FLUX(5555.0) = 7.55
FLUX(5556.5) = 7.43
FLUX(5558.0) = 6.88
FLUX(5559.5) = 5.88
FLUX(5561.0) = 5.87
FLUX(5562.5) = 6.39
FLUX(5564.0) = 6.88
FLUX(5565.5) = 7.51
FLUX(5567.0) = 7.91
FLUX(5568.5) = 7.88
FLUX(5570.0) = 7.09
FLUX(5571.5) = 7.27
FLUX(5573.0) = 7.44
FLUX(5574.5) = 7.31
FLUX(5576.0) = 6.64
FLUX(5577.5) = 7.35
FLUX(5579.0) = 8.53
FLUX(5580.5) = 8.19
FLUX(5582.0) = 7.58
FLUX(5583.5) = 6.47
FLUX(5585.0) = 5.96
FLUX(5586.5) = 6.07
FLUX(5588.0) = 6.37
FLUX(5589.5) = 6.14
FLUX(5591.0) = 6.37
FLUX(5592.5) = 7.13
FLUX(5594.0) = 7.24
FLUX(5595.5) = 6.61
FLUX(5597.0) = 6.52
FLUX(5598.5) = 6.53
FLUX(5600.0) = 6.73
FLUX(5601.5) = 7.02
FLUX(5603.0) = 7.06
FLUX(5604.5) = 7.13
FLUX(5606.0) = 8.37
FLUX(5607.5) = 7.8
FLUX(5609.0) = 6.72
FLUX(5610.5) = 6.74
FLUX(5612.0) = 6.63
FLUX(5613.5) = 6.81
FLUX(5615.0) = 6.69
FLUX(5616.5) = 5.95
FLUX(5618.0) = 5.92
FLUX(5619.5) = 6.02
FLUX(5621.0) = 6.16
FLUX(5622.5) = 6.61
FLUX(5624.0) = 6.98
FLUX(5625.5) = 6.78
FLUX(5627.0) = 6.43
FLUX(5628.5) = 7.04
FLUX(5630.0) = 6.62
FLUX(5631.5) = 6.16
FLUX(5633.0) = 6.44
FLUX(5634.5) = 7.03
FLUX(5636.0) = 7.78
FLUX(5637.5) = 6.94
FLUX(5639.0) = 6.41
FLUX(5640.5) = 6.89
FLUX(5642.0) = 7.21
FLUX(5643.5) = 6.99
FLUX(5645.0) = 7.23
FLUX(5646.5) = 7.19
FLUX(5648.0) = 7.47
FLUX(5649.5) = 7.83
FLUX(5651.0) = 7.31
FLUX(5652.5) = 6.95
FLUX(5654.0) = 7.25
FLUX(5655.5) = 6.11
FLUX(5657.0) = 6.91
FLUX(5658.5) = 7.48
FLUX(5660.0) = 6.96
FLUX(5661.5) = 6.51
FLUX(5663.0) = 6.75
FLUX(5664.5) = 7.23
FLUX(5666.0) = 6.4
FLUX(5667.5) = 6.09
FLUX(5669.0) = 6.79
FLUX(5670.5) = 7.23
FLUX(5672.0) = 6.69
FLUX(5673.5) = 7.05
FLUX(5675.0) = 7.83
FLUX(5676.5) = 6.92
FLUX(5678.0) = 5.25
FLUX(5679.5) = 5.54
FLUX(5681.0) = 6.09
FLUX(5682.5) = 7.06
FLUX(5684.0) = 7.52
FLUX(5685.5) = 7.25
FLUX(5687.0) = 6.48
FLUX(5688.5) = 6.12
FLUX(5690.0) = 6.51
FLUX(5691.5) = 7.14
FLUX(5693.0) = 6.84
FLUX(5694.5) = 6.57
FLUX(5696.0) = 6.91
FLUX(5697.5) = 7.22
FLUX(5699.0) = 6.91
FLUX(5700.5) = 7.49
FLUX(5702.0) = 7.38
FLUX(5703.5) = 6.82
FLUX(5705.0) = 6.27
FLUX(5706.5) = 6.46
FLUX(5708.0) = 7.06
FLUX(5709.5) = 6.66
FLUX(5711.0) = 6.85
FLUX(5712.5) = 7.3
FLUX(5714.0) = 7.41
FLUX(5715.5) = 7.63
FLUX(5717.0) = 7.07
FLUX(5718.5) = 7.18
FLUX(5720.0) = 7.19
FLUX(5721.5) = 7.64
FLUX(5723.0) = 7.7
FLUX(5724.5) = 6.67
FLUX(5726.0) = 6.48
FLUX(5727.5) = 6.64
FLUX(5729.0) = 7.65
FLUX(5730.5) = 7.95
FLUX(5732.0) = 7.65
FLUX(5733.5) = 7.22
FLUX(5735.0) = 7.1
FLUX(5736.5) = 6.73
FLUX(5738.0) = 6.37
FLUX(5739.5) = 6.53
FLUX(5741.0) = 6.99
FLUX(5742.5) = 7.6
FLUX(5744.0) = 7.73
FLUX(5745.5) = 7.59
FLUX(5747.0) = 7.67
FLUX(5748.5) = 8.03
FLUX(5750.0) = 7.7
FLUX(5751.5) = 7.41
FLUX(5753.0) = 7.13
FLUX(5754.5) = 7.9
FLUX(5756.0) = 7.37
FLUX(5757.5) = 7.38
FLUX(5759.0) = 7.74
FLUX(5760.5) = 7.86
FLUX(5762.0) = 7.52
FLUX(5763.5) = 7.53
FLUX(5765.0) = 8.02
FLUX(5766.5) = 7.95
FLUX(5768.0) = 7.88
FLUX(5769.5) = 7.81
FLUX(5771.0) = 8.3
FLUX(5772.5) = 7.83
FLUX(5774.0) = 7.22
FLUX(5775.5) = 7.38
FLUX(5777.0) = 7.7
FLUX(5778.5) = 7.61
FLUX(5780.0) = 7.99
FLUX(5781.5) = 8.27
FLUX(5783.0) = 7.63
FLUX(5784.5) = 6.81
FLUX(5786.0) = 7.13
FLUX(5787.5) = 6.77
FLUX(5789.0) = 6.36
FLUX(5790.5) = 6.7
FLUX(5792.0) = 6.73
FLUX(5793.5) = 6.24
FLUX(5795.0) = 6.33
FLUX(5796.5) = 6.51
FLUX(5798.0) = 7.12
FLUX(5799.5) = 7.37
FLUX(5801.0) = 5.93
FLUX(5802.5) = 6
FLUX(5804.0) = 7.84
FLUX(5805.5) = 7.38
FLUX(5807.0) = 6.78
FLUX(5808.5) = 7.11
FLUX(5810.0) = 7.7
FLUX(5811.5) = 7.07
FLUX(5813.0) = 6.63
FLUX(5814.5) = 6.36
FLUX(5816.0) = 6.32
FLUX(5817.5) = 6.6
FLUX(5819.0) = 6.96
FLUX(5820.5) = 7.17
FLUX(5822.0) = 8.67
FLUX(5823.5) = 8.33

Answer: 1.21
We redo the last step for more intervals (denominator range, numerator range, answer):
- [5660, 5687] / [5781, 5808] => 1.07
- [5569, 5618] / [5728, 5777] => 1.15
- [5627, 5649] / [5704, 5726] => 1.04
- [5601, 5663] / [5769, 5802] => 1.10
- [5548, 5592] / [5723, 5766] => 1.11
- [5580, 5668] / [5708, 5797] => 1.12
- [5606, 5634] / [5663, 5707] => 1.04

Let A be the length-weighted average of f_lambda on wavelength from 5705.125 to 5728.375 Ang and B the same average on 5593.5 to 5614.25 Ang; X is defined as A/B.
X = 1.01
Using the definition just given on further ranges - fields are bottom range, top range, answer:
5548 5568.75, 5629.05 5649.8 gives 0.98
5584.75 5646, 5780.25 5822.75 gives 1.03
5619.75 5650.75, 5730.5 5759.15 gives 1.07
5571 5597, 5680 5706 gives 0.98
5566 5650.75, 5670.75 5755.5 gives 1.02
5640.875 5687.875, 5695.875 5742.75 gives 1.03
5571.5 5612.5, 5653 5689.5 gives 0.96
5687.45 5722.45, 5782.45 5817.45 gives 0.98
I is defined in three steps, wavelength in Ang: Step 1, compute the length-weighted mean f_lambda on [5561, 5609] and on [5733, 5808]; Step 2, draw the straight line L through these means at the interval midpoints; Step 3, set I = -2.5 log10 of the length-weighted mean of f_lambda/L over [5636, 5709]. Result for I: 0.05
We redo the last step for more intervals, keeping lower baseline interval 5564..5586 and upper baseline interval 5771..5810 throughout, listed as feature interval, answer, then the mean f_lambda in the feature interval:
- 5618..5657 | 0.06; 6.86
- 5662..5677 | 0.05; 6.89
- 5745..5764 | -0.07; 7.6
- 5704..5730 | 0.02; 7.06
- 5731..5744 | 0.01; 7.08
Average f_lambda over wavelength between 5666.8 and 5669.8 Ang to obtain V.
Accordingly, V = 6.46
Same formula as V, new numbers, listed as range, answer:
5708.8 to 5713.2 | 6.94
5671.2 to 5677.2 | 7.13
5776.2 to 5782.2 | 7.89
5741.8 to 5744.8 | 7.66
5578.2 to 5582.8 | 8.07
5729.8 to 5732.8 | 7.79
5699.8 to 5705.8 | 6.98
